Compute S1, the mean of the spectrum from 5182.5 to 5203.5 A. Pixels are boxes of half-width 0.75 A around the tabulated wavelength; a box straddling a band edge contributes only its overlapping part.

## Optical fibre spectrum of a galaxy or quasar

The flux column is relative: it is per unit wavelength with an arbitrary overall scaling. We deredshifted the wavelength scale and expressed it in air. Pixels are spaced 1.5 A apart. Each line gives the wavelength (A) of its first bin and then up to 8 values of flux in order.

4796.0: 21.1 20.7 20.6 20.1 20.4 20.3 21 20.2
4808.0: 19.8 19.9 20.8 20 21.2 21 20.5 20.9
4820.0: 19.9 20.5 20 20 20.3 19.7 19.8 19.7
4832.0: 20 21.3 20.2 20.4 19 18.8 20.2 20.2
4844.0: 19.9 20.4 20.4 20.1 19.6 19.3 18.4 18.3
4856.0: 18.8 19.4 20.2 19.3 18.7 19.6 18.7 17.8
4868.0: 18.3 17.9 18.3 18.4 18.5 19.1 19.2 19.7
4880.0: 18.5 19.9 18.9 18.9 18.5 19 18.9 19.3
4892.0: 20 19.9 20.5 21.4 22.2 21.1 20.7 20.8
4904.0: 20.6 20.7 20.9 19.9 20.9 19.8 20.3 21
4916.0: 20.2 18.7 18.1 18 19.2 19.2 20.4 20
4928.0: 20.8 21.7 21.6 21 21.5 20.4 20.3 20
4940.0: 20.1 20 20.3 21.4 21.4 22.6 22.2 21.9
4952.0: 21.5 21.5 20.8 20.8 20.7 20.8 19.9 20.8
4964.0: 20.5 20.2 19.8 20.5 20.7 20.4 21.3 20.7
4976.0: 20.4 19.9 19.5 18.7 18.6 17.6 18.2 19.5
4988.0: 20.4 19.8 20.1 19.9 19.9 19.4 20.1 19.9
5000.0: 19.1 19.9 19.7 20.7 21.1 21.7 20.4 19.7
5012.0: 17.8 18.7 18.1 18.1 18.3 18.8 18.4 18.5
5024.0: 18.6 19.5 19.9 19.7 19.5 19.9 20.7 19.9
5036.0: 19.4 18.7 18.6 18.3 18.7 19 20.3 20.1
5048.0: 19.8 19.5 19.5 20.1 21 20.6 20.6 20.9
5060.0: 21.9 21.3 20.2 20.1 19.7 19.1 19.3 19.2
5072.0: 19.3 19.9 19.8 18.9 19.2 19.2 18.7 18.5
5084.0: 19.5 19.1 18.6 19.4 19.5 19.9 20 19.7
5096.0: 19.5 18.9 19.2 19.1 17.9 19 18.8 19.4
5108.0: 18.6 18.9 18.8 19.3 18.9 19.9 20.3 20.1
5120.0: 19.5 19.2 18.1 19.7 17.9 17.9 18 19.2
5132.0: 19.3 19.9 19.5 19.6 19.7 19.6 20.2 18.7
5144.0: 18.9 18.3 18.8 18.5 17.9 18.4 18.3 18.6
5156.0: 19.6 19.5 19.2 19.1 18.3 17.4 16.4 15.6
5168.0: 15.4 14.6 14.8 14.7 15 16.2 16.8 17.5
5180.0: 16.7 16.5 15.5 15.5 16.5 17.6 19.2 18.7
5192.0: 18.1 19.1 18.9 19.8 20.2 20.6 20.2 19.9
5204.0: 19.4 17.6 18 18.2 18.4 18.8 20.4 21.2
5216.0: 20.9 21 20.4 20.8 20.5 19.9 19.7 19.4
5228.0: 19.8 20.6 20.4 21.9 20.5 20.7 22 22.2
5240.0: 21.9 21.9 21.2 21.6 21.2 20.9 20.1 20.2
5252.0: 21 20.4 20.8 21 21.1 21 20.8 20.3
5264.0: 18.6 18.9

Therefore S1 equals 18.6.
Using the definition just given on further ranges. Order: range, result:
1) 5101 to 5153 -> 19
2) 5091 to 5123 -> 19.2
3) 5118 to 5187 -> 17.9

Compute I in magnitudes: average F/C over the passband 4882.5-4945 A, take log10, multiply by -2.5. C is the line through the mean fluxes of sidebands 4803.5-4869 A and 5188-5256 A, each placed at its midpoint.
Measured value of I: -0.015 mag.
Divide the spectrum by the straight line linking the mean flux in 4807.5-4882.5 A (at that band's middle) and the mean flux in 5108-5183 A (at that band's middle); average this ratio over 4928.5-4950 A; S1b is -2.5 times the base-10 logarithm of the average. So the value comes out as -0.10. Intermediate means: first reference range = 19.6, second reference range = 18.2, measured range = 21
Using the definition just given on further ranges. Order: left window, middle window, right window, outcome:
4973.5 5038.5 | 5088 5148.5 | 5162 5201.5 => -0.07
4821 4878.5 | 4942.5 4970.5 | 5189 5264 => -0.07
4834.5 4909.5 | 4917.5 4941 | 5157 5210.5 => -0.05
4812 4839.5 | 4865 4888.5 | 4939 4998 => 0.08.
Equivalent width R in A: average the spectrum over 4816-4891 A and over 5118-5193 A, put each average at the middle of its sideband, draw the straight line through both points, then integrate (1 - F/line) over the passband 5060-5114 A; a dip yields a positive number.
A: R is -3.1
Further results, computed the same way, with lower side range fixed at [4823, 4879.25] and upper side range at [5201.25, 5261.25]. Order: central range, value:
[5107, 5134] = 1.4 A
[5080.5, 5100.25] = 0.8 A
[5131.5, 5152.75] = 1.2 A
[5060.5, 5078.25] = 0.3 A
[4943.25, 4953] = -1.0 A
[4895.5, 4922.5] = -1.0 A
